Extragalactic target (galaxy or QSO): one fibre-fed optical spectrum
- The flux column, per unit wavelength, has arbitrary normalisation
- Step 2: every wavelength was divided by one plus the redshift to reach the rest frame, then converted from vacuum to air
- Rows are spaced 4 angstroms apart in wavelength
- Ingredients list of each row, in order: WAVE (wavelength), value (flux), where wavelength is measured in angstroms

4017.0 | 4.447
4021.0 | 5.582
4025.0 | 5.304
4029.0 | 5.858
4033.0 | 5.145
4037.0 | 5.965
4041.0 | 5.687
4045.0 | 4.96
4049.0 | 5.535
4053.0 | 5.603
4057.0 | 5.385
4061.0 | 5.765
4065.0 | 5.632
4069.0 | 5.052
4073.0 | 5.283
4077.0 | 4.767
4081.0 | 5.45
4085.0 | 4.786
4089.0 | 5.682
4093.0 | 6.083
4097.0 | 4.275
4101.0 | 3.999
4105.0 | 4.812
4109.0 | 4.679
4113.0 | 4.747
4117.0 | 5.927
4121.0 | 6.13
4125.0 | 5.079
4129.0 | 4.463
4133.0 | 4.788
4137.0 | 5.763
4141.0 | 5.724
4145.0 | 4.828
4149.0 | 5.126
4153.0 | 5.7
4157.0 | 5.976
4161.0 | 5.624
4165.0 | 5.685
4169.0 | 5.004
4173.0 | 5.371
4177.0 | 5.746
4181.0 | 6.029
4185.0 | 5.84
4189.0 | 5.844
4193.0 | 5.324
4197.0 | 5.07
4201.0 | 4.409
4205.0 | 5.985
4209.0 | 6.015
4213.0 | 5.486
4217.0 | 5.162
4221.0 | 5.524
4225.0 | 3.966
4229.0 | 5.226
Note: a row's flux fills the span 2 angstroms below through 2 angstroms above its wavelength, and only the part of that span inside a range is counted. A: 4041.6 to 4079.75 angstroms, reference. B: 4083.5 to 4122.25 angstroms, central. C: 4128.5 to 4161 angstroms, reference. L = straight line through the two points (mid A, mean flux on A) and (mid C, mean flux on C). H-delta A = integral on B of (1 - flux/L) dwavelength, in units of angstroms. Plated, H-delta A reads 1.84 angstroms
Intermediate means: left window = 5.35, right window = 5.35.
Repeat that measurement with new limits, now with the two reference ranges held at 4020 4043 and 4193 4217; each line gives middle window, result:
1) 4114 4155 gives 0.9 angstroms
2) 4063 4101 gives 2.5 angstroms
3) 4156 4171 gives -0.3 angstroms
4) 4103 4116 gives 1.5 angstroms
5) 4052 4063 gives -0.1 angstroms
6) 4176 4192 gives -1.3 angstroms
